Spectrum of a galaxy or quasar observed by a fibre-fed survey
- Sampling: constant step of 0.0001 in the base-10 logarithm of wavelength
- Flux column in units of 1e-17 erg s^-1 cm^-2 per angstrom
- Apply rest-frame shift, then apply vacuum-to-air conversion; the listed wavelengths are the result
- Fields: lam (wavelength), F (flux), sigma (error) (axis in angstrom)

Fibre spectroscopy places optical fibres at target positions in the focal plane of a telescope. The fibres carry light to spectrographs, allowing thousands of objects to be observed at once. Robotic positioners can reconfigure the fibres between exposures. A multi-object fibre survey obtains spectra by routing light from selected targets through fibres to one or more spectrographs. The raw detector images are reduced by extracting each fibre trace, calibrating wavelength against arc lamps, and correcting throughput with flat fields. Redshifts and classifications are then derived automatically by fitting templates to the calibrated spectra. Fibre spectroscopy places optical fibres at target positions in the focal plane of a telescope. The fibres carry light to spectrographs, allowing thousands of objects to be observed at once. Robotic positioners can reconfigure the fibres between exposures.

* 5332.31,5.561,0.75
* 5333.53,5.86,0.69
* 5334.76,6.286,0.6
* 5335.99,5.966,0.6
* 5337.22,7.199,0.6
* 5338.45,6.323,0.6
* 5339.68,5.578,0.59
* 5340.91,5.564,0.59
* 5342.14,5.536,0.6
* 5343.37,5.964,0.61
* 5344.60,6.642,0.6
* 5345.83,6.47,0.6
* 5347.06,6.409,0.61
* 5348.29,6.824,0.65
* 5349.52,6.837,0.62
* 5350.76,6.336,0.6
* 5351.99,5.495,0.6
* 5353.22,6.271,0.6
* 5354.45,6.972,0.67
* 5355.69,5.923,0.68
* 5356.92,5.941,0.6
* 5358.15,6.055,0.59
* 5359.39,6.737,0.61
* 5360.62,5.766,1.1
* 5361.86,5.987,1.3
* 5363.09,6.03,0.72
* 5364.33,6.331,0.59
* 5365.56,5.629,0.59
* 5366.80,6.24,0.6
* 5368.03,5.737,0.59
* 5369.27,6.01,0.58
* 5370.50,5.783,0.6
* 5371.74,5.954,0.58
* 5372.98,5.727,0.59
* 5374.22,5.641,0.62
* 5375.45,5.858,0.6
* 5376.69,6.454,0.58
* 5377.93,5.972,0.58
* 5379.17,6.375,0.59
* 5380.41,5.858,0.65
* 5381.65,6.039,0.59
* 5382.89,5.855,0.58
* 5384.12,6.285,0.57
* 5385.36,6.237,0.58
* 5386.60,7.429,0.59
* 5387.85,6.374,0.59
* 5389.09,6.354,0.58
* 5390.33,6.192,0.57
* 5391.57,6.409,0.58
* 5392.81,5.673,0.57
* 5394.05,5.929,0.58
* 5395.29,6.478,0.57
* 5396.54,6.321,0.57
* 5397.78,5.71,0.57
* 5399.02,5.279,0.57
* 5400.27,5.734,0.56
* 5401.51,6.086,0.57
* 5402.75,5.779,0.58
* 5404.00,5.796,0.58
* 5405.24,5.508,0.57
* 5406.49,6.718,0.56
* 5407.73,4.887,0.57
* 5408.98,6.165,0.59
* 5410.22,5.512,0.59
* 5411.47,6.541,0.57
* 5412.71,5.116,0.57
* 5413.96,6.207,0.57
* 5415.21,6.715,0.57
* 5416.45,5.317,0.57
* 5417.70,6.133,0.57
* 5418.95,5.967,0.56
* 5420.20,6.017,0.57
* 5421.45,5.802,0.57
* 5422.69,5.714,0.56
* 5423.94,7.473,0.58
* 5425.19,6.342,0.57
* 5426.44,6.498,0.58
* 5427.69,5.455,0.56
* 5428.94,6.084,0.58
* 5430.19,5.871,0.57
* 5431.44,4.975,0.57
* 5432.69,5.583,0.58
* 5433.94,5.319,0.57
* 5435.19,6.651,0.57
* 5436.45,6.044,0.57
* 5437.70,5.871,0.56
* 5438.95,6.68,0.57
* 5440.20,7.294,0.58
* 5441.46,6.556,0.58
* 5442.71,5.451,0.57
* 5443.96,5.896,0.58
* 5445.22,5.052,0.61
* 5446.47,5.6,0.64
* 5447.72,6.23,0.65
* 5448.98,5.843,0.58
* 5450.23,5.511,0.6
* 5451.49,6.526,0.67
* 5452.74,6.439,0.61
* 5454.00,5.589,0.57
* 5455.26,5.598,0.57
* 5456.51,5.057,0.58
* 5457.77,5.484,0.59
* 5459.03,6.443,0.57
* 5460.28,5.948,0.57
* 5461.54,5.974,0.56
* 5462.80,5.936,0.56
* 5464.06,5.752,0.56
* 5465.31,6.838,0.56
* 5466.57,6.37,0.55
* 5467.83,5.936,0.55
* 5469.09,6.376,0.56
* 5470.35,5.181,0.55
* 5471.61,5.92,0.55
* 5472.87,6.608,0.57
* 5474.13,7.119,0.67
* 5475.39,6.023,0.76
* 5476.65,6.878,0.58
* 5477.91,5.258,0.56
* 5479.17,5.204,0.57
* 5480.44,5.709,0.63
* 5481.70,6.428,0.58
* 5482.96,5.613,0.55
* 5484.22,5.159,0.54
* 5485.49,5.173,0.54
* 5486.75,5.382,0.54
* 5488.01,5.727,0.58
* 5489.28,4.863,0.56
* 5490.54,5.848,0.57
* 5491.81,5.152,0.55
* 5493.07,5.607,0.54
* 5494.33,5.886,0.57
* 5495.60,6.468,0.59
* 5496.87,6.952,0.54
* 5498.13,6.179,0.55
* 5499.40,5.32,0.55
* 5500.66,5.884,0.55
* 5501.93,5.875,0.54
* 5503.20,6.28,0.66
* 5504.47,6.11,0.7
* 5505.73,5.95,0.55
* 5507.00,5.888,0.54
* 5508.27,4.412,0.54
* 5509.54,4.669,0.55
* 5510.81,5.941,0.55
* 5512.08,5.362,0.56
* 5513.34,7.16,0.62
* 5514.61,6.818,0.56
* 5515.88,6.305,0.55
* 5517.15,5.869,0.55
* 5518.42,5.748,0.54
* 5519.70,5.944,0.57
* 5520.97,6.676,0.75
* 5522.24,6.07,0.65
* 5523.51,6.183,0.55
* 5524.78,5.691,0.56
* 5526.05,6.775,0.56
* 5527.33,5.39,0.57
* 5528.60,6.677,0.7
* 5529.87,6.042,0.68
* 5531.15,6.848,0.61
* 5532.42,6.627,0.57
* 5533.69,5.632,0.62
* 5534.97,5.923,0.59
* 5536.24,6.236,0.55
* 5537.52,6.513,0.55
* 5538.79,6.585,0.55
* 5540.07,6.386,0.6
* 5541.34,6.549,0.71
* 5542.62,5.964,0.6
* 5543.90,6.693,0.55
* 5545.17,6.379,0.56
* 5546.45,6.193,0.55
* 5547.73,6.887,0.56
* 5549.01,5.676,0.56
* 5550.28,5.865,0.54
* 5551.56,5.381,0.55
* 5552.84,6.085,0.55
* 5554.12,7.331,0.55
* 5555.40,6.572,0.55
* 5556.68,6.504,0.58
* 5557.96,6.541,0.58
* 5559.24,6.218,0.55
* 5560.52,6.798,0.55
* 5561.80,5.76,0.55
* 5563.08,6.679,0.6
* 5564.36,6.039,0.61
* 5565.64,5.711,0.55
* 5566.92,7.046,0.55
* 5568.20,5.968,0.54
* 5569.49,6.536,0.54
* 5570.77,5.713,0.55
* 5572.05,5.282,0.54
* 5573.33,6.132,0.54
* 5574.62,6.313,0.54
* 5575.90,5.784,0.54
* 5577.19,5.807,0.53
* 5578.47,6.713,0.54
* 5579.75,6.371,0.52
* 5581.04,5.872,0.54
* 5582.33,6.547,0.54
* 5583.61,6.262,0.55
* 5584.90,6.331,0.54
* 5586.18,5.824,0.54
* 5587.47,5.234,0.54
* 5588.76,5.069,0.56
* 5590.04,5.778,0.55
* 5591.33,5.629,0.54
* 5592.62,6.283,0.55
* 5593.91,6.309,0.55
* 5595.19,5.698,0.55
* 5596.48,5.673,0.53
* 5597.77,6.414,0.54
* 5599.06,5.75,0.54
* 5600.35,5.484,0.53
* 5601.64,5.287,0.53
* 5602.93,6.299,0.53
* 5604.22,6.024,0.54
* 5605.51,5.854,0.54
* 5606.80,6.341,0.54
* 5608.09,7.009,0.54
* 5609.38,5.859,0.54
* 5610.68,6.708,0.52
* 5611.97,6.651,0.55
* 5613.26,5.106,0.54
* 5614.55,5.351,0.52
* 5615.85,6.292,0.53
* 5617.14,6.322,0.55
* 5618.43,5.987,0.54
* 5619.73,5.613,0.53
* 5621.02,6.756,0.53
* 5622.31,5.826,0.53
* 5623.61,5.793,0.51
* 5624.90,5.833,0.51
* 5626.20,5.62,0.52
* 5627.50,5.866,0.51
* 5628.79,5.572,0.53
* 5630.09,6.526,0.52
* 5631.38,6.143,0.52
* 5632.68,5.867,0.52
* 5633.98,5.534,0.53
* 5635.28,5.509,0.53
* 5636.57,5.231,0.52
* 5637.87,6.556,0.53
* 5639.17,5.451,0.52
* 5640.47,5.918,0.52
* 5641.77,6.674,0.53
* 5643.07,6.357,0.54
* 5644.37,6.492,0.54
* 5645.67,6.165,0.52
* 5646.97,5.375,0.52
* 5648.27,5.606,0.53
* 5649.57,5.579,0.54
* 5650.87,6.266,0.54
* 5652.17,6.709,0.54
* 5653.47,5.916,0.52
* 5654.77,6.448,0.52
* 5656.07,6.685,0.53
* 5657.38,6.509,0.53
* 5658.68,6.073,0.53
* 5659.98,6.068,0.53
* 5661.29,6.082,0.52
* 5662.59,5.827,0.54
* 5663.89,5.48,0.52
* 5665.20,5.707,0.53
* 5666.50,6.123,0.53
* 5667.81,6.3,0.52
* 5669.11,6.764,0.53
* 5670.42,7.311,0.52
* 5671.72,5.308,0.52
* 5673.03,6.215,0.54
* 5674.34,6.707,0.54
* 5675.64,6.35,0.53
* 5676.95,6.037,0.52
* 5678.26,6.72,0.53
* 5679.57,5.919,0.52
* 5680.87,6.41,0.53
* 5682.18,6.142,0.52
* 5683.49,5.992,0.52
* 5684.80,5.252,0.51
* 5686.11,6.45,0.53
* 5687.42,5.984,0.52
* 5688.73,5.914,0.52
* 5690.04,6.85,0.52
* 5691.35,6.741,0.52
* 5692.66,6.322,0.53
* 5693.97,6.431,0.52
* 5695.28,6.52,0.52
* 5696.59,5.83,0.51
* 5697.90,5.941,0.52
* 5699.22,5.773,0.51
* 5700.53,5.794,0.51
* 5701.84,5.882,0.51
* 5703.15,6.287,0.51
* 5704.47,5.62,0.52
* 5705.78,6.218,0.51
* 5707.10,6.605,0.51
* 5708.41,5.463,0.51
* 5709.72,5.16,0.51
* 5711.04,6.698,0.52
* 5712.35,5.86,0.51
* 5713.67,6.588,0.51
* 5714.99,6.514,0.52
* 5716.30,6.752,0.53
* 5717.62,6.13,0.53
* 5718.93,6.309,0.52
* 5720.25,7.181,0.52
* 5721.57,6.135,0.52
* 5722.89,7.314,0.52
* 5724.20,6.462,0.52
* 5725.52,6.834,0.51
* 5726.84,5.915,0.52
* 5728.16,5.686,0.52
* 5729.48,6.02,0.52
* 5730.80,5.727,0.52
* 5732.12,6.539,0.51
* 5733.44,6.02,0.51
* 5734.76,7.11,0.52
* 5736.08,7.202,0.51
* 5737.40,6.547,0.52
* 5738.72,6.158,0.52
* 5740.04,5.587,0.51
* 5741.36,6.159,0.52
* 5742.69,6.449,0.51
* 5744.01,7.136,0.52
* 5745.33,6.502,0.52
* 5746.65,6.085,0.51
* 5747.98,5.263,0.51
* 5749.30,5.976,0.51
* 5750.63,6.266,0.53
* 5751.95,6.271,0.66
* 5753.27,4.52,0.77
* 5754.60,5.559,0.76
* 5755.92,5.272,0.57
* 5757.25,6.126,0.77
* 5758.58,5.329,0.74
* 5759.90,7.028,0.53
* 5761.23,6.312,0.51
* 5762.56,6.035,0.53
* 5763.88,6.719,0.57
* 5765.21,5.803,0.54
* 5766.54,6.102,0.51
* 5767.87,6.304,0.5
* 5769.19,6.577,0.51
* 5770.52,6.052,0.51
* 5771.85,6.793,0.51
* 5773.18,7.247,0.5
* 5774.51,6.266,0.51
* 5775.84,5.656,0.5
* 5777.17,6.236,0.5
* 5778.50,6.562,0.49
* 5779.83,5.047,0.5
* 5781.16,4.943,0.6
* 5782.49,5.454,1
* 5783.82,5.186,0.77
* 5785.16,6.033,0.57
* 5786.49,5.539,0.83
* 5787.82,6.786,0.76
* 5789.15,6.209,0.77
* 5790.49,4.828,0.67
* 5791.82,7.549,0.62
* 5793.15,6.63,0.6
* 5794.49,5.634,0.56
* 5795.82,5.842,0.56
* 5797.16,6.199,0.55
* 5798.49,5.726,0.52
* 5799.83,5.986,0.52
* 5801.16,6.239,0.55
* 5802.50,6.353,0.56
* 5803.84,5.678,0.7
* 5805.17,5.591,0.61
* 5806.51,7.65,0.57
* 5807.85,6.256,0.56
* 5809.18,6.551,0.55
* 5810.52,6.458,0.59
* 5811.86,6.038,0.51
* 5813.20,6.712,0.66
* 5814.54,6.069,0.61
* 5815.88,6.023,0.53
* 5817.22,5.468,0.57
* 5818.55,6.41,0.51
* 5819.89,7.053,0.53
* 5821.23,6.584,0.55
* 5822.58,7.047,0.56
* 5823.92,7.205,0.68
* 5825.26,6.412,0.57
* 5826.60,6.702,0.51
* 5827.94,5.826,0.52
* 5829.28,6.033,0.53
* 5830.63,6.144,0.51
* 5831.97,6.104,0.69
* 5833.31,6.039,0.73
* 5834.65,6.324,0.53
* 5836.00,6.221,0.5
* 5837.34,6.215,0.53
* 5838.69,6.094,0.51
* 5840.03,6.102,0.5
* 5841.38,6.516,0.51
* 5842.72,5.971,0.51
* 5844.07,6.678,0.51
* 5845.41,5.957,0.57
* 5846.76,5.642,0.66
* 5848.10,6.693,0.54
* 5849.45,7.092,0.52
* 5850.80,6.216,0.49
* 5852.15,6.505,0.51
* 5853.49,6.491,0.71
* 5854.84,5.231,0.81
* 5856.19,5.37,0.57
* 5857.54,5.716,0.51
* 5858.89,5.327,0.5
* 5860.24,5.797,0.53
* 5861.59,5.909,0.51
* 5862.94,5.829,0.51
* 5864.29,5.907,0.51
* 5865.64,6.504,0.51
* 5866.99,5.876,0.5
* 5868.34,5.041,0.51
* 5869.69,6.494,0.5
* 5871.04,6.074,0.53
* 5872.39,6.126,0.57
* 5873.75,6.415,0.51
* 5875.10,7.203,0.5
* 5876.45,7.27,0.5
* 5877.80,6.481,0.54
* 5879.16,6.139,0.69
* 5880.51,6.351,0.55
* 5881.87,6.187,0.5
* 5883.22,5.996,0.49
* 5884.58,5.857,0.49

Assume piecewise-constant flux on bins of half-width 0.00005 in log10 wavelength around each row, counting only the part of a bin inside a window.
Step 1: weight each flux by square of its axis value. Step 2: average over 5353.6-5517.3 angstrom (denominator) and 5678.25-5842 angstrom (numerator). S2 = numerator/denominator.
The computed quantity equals 1.2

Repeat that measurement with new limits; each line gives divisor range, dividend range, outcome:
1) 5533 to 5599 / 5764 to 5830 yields 1.09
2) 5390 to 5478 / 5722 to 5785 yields 1.15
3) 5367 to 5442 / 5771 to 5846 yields 1.19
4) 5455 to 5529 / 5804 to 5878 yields 1.19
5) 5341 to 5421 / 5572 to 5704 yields 1.10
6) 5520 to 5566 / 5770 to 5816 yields 1.06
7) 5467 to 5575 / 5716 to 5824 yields 1.12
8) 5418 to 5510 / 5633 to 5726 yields 1.13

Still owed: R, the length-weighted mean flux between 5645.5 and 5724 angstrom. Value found 6.19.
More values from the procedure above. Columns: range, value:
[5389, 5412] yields 5.94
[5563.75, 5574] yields 6.05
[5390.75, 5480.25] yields 5.97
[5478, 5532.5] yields 5.89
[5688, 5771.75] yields 6.2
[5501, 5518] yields 5.89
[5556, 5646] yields 6.03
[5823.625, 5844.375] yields 6.26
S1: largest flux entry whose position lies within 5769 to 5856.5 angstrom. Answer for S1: 7.65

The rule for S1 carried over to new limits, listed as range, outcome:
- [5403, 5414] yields 6.718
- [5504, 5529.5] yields 7.16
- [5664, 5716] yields 7.311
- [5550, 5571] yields 7.331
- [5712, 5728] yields 7.314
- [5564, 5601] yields 7.046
